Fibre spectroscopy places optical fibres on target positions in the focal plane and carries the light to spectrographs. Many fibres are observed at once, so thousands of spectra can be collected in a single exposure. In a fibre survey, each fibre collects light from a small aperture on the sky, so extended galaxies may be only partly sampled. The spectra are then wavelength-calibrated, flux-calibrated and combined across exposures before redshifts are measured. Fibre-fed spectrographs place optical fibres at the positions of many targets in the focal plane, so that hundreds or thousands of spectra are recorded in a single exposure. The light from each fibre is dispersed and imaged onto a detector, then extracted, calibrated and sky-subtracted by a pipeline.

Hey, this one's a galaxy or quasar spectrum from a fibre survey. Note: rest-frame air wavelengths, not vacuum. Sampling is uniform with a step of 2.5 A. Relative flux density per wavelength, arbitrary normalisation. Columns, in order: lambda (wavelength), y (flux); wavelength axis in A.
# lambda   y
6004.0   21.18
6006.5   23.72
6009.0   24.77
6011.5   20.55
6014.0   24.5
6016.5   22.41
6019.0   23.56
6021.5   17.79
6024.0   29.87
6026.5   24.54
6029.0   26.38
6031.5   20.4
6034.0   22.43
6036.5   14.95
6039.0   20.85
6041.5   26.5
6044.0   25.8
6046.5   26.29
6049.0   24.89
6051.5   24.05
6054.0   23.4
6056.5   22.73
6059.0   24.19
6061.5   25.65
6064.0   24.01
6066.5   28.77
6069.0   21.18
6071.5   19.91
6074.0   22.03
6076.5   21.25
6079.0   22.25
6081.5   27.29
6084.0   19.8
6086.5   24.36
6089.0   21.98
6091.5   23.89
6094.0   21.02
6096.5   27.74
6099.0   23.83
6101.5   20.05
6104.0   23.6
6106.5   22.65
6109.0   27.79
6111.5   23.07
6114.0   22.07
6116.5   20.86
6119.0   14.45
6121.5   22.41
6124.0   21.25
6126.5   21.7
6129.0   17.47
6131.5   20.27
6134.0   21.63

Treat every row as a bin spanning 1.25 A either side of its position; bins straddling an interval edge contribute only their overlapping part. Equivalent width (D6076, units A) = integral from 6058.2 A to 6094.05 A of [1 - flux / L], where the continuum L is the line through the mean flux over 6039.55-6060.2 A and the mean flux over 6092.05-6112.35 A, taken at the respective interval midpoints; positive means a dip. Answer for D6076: 1.39 A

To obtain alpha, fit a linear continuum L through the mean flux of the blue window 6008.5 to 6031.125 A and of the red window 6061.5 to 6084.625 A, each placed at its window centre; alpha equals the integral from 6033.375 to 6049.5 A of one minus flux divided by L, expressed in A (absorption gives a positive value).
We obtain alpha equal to 0.3 A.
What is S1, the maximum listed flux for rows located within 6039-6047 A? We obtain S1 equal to 26.5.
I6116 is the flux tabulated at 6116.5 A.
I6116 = 20.86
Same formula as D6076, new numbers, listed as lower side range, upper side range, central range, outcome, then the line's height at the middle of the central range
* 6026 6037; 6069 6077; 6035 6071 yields -3.7 A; 21.5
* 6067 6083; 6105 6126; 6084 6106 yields -0.9 A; 22.2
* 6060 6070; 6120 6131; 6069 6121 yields 0.6 A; 22.8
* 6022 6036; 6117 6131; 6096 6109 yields -2.0 A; 20.5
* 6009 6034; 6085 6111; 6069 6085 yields 1.0 A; 23.6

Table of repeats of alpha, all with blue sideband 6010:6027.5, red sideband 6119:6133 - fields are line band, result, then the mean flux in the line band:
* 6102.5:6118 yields -1.9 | 23.1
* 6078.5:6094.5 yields -1.3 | 23.1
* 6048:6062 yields -1.2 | 24.1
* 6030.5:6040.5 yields 1.3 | 19.8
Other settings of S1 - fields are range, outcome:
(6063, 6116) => 28.77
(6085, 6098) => 27.74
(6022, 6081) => 29.87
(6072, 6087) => 27.29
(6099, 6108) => 23.83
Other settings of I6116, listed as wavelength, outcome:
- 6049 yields 24.89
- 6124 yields 21.25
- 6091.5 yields 23.89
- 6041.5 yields 26.5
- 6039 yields 20.85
